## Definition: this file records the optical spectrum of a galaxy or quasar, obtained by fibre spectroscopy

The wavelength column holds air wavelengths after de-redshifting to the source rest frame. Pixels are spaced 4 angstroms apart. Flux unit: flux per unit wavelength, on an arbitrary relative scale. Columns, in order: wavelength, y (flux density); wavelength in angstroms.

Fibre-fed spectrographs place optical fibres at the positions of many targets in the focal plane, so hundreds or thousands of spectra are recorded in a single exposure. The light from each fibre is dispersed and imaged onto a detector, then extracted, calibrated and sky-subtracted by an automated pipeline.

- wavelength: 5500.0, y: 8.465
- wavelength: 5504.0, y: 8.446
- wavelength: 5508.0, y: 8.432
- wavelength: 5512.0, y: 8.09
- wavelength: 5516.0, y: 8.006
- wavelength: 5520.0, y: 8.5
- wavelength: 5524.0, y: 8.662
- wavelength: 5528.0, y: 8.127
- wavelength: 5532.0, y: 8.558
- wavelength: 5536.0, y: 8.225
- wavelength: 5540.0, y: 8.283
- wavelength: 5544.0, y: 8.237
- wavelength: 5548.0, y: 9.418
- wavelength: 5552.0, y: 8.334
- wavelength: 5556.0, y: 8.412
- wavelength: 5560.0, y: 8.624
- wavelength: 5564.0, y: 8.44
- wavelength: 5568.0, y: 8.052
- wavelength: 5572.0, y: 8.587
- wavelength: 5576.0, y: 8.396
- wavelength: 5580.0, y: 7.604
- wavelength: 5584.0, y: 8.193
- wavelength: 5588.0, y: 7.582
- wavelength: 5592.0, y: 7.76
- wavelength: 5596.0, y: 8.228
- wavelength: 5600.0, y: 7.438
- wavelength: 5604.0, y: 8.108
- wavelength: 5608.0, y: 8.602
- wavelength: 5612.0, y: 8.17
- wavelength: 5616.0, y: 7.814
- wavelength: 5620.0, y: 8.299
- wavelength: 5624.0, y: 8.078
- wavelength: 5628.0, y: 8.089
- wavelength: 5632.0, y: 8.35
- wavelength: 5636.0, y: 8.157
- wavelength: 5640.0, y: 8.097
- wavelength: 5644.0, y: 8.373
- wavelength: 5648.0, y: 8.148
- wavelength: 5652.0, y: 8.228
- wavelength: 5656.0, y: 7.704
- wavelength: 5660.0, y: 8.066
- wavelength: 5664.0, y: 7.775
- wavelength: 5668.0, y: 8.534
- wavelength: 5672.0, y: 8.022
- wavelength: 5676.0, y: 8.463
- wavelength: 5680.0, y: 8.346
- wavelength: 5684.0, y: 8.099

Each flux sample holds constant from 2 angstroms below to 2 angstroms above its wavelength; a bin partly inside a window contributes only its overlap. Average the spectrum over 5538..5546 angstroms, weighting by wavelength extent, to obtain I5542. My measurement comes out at 8.26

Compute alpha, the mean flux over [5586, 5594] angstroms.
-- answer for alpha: 7.67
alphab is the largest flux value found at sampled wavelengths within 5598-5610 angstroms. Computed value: 8.602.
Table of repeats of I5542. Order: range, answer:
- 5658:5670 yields 8.12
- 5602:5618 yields 8.17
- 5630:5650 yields 8.22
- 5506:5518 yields 8.18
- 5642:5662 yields 8.1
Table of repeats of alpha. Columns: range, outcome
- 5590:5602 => 7.81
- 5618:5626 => 8.19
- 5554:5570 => 8.38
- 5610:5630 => 8.09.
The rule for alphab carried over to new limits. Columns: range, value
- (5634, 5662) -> 8.373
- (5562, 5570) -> 8.44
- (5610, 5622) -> 8.299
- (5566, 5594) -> 8.587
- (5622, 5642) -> 8.35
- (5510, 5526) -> 8.662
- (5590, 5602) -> 8.228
